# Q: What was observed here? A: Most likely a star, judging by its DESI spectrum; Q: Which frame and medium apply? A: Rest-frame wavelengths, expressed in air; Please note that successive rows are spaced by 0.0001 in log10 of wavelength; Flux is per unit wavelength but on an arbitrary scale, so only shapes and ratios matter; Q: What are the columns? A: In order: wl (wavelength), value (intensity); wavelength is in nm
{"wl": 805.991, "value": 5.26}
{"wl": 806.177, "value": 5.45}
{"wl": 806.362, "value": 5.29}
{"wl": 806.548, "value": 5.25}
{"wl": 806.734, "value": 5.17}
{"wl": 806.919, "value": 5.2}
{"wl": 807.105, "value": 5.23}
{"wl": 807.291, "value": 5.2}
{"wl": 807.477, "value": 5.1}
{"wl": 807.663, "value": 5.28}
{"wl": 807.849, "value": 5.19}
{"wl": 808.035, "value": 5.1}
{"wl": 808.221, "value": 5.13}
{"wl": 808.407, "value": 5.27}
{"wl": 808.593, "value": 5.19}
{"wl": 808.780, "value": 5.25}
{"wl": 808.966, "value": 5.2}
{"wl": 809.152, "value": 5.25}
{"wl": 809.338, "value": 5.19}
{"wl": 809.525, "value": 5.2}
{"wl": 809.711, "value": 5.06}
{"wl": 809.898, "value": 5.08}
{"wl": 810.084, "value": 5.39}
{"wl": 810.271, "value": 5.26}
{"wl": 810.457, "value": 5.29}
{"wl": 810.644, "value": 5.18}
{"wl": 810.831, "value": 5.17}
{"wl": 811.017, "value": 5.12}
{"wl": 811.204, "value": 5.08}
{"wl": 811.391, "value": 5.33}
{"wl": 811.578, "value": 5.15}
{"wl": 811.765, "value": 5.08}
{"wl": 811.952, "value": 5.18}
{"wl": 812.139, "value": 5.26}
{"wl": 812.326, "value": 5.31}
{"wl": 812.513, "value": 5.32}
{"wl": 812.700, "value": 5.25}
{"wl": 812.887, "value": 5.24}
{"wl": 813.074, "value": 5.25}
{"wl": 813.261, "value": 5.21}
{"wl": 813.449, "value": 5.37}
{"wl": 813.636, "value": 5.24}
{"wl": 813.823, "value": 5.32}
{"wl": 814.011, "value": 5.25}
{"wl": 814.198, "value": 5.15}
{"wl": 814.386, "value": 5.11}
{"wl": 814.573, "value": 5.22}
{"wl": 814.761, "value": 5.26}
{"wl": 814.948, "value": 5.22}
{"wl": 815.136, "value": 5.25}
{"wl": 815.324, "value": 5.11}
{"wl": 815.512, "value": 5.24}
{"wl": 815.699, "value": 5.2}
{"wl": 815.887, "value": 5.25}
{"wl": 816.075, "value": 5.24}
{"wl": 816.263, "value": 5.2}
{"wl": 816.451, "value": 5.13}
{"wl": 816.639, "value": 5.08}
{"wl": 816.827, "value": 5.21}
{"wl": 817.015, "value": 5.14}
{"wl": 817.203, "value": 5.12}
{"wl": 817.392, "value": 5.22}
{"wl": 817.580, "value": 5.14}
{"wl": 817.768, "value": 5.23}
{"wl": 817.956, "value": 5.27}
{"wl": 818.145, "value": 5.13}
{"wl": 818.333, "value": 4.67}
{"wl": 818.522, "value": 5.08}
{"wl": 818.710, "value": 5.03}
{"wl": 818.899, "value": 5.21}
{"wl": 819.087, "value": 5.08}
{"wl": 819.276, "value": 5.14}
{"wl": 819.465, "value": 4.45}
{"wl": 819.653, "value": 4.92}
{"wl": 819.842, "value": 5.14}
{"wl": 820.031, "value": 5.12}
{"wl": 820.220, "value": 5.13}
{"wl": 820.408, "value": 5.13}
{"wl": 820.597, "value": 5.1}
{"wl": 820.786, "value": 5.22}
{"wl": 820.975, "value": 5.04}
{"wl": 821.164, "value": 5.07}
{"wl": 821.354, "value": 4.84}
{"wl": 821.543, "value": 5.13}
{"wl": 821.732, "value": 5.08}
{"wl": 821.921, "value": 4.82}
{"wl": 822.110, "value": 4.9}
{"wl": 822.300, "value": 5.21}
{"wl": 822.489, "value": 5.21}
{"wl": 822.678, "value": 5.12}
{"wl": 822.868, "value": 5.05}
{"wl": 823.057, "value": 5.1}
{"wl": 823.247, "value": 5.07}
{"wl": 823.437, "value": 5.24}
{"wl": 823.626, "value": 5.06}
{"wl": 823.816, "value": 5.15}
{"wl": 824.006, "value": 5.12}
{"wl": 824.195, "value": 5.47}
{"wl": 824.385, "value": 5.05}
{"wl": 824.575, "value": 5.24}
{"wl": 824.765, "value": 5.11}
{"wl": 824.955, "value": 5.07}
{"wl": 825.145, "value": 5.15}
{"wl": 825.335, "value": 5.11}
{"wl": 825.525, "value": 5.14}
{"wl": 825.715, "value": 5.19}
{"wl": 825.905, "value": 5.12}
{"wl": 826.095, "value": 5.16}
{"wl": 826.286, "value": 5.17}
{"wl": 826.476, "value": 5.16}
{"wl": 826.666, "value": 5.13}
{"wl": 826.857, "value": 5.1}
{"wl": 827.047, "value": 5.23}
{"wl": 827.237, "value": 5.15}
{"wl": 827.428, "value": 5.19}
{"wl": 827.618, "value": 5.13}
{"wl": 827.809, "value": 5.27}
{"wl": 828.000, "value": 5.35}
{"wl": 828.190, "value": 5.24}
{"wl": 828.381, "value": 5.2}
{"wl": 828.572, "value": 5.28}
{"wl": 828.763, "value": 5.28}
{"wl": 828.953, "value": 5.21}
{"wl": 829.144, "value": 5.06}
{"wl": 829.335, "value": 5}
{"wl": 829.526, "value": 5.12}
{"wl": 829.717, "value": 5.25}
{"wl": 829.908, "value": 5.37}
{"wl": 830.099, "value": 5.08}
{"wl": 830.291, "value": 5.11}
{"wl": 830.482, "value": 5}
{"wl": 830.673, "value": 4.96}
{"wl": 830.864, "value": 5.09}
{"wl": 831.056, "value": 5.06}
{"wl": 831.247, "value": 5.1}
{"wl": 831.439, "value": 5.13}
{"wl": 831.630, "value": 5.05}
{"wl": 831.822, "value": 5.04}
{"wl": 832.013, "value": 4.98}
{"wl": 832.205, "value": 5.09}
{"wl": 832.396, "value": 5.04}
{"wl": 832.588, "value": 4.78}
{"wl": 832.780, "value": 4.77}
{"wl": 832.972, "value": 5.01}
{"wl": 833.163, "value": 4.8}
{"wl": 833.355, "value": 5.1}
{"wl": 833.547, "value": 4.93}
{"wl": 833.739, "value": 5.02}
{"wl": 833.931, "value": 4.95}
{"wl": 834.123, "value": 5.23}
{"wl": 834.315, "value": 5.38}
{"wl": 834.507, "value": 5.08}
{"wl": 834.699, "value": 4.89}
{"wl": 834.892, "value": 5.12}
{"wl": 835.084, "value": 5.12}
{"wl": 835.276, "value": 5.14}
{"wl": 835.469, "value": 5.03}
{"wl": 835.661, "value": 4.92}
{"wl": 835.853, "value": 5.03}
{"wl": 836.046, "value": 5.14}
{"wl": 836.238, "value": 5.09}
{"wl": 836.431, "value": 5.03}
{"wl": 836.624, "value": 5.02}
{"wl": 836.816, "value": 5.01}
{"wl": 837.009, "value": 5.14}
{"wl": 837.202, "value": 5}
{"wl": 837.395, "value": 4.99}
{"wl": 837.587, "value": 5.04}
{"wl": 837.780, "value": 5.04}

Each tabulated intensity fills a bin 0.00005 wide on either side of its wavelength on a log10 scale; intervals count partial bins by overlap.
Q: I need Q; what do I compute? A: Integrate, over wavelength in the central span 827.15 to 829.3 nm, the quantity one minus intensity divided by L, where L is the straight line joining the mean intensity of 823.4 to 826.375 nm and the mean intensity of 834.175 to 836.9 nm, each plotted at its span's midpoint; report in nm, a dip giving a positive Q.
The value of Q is -0.032 nm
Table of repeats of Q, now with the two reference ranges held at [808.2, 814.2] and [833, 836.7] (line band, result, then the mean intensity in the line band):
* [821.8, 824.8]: 0.01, 5.12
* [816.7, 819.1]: 0.03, 5.12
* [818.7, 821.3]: 0.05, 5.05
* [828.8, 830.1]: -0.02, 5.17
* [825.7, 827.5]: -0.02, 5.16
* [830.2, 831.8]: 0.01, 5.06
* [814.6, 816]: -0.01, 5.22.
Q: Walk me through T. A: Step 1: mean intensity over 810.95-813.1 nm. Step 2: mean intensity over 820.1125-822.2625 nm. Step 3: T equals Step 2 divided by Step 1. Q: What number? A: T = 1.0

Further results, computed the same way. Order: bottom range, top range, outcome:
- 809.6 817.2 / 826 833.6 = 0.98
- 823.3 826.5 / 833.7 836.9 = 0.98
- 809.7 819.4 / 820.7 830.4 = 0.99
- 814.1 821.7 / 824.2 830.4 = 1.01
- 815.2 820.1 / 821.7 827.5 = 1.01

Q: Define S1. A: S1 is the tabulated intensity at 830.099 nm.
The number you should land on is 5.08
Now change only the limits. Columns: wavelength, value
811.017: 5.12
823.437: 5.24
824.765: 5.11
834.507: 5.08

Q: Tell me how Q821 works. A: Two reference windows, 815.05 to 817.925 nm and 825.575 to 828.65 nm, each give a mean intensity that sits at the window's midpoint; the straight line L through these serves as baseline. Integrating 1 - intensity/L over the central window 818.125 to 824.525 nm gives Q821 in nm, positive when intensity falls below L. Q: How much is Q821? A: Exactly 0.149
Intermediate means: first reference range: 5.19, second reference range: 5.19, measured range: 5.07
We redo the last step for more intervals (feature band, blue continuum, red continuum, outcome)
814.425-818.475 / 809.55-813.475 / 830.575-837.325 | 0.01 nm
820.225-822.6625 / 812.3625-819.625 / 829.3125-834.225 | 0.03 nm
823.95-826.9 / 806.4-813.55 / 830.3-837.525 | -0.03 nm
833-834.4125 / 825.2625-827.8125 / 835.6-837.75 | 0.01 nm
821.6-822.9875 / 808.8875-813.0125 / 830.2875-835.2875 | 0.02 nm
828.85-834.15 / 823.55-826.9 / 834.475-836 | 0.04 nm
